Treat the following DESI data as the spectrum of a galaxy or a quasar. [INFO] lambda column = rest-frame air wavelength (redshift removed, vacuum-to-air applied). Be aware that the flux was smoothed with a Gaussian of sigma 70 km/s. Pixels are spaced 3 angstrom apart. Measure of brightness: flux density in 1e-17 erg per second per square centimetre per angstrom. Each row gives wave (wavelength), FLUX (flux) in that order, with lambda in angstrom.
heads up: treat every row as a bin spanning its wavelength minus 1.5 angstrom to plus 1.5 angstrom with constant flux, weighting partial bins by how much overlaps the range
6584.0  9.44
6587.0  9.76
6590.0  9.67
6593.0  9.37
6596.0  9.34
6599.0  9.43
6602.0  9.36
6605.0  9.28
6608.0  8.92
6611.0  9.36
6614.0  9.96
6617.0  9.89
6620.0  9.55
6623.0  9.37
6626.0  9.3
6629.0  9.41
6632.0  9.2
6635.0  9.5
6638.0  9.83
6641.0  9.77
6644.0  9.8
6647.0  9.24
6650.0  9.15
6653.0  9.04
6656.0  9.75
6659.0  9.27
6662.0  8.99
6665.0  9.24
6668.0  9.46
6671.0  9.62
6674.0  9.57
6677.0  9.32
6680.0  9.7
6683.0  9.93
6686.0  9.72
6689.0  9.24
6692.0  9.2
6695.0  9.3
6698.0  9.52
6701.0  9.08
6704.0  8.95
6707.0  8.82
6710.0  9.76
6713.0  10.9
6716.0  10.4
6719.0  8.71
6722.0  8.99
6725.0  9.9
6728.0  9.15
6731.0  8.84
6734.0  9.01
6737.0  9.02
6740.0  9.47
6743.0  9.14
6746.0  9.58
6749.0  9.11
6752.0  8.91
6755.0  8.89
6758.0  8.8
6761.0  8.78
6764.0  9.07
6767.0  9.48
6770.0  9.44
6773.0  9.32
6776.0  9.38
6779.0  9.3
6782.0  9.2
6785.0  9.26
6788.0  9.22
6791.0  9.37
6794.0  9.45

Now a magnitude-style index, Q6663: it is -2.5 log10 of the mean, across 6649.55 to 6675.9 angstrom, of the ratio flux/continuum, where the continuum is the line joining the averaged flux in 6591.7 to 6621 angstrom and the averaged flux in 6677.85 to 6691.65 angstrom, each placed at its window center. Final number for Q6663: 0.02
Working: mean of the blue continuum 9.44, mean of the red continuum 9.59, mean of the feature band 9.35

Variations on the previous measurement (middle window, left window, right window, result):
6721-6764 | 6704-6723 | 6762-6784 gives 0.04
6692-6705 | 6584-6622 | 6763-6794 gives 0.02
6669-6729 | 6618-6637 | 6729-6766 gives -0.03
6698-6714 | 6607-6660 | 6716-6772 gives -0.02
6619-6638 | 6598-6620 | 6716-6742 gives 0.00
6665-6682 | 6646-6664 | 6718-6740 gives -0.04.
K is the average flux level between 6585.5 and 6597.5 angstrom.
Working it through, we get 9.54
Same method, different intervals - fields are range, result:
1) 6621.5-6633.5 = 9.32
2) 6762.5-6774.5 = 9.33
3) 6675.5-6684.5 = 9.65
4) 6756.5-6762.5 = 8.79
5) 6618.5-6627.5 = 9.41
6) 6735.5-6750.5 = 9.26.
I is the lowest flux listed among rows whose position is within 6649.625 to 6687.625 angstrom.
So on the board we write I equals 8.99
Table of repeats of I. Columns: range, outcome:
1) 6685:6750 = 8.71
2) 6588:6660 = 8.92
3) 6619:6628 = 9.3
